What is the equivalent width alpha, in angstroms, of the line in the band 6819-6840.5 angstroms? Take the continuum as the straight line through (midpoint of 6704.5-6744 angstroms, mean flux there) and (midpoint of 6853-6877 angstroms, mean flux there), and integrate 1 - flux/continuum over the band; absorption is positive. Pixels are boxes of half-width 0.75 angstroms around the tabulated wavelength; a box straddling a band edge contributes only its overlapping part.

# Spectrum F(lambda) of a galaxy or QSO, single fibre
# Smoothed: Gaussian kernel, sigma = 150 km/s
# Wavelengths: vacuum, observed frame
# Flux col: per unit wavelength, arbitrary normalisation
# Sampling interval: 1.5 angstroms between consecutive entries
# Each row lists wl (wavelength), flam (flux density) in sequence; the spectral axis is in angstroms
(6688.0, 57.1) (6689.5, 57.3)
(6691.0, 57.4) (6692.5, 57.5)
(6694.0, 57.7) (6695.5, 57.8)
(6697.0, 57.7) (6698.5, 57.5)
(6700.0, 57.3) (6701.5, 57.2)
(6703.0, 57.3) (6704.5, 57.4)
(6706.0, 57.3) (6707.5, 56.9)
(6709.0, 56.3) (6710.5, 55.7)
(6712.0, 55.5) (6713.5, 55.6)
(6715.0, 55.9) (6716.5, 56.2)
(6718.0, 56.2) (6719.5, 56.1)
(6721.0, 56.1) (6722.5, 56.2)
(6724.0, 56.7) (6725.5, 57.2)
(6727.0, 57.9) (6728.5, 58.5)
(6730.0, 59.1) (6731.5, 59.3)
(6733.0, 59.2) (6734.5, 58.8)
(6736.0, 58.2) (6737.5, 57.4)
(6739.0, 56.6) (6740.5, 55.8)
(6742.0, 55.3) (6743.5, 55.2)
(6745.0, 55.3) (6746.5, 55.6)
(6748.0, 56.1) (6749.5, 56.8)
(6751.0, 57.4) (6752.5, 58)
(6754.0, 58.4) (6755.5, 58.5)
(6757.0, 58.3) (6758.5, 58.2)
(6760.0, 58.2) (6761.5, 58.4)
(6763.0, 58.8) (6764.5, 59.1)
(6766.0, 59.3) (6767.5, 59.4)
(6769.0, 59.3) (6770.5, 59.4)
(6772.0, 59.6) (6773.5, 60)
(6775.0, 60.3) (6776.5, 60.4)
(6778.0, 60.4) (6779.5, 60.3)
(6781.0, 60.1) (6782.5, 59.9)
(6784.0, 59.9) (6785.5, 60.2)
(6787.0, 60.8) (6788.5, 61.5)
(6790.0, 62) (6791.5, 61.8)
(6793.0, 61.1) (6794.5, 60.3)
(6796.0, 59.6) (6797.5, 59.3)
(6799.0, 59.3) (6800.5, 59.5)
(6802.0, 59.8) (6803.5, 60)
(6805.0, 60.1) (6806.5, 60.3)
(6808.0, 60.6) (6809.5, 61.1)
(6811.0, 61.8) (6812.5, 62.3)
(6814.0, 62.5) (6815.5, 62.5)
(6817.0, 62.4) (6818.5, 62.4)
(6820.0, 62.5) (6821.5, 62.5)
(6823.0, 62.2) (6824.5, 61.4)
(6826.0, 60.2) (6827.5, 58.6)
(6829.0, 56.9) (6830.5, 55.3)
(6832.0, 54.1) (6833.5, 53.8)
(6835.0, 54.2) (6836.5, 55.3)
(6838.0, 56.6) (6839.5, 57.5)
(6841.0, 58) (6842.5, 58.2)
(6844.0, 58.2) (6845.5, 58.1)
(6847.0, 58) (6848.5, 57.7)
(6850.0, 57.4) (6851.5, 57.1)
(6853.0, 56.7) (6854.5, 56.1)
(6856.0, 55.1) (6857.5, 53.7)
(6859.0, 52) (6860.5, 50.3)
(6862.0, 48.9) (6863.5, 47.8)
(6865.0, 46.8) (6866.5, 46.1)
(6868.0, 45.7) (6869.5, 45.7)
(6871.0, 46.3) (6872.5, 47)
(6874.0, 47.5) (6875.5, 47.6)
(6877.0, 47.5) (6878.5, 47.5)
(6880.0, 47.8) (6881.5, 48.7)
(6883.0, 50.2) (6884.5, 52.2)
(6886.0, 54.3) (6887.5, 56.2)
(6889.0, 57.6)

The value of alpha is -2.8 angstroms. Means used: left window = 56.9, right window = 49.3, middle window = 58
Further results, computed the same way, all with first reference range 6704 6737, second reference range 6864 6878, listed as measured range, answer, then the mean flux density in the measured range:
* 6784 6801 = -2.72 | 60.5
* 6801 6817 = -3.18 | 61.1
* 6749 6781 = -2.96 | 59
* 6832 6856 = -4.02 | 56.7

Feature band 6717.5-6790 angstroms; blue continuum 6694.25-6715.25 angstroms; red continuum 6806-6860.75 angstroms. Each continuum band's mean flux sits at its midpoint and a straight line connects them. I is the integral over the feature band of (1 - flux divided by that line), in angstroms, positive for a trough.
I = -1.2 angstroms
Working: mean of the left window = 56.9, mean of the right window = 58.3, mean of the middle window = 58.3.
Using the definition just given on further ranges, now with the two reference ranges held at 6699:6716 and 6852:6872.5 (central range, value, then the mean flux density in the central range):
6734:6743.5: -0.3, 56.8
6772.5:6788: -1.9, 60.2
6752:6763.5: -0.8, 58.3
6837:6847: -1.3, 57.7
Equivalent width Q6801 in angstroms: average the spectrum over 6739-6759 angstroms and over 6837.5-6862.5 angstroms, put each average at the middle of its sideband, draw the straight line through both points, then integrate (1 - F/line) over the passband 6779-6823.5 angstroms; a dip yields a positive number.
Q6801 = -3.6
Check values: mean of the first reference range 56.8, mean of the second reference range 55.9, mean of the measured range 60.9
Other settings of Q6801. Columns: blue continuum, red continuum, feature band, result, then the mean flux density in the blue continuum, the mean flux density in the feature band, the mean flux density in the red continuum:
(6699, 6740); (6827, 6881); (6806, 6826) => -2.9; 57.1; 61.8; 52.8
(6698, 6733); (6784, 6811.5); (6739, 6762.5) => 0.6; 57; 57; 60.5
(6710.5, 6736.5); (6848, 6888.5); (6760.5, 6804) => -4.3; 57.2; 60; 50.7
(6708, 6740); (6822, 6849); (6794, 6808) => -0.6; 57.1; 59.8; 57.5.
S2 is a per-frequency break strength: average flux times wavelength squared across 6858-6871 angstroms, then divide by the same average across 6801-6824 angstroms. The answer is 0.8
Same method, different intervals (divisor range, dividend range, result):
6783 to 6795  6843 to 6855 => 0.96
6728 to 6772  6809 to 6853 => 1.04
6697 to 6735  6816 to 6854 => 1.06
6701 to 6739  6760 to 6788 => 1.06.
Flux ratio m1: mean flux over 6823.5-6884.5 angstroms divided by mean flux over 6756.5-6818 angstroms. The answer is 0.88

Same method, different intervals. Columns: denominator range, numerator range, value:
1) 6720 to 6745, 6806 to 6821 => 1.08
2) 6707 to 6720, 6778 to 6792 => 1.08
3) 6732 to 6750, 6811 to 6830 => 1.08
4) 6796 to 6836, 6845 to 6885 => 0.85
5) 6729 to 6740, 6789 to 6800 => 1.04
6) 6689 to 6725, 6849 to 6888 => 0.89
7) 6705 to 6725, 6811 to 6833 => 1.07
